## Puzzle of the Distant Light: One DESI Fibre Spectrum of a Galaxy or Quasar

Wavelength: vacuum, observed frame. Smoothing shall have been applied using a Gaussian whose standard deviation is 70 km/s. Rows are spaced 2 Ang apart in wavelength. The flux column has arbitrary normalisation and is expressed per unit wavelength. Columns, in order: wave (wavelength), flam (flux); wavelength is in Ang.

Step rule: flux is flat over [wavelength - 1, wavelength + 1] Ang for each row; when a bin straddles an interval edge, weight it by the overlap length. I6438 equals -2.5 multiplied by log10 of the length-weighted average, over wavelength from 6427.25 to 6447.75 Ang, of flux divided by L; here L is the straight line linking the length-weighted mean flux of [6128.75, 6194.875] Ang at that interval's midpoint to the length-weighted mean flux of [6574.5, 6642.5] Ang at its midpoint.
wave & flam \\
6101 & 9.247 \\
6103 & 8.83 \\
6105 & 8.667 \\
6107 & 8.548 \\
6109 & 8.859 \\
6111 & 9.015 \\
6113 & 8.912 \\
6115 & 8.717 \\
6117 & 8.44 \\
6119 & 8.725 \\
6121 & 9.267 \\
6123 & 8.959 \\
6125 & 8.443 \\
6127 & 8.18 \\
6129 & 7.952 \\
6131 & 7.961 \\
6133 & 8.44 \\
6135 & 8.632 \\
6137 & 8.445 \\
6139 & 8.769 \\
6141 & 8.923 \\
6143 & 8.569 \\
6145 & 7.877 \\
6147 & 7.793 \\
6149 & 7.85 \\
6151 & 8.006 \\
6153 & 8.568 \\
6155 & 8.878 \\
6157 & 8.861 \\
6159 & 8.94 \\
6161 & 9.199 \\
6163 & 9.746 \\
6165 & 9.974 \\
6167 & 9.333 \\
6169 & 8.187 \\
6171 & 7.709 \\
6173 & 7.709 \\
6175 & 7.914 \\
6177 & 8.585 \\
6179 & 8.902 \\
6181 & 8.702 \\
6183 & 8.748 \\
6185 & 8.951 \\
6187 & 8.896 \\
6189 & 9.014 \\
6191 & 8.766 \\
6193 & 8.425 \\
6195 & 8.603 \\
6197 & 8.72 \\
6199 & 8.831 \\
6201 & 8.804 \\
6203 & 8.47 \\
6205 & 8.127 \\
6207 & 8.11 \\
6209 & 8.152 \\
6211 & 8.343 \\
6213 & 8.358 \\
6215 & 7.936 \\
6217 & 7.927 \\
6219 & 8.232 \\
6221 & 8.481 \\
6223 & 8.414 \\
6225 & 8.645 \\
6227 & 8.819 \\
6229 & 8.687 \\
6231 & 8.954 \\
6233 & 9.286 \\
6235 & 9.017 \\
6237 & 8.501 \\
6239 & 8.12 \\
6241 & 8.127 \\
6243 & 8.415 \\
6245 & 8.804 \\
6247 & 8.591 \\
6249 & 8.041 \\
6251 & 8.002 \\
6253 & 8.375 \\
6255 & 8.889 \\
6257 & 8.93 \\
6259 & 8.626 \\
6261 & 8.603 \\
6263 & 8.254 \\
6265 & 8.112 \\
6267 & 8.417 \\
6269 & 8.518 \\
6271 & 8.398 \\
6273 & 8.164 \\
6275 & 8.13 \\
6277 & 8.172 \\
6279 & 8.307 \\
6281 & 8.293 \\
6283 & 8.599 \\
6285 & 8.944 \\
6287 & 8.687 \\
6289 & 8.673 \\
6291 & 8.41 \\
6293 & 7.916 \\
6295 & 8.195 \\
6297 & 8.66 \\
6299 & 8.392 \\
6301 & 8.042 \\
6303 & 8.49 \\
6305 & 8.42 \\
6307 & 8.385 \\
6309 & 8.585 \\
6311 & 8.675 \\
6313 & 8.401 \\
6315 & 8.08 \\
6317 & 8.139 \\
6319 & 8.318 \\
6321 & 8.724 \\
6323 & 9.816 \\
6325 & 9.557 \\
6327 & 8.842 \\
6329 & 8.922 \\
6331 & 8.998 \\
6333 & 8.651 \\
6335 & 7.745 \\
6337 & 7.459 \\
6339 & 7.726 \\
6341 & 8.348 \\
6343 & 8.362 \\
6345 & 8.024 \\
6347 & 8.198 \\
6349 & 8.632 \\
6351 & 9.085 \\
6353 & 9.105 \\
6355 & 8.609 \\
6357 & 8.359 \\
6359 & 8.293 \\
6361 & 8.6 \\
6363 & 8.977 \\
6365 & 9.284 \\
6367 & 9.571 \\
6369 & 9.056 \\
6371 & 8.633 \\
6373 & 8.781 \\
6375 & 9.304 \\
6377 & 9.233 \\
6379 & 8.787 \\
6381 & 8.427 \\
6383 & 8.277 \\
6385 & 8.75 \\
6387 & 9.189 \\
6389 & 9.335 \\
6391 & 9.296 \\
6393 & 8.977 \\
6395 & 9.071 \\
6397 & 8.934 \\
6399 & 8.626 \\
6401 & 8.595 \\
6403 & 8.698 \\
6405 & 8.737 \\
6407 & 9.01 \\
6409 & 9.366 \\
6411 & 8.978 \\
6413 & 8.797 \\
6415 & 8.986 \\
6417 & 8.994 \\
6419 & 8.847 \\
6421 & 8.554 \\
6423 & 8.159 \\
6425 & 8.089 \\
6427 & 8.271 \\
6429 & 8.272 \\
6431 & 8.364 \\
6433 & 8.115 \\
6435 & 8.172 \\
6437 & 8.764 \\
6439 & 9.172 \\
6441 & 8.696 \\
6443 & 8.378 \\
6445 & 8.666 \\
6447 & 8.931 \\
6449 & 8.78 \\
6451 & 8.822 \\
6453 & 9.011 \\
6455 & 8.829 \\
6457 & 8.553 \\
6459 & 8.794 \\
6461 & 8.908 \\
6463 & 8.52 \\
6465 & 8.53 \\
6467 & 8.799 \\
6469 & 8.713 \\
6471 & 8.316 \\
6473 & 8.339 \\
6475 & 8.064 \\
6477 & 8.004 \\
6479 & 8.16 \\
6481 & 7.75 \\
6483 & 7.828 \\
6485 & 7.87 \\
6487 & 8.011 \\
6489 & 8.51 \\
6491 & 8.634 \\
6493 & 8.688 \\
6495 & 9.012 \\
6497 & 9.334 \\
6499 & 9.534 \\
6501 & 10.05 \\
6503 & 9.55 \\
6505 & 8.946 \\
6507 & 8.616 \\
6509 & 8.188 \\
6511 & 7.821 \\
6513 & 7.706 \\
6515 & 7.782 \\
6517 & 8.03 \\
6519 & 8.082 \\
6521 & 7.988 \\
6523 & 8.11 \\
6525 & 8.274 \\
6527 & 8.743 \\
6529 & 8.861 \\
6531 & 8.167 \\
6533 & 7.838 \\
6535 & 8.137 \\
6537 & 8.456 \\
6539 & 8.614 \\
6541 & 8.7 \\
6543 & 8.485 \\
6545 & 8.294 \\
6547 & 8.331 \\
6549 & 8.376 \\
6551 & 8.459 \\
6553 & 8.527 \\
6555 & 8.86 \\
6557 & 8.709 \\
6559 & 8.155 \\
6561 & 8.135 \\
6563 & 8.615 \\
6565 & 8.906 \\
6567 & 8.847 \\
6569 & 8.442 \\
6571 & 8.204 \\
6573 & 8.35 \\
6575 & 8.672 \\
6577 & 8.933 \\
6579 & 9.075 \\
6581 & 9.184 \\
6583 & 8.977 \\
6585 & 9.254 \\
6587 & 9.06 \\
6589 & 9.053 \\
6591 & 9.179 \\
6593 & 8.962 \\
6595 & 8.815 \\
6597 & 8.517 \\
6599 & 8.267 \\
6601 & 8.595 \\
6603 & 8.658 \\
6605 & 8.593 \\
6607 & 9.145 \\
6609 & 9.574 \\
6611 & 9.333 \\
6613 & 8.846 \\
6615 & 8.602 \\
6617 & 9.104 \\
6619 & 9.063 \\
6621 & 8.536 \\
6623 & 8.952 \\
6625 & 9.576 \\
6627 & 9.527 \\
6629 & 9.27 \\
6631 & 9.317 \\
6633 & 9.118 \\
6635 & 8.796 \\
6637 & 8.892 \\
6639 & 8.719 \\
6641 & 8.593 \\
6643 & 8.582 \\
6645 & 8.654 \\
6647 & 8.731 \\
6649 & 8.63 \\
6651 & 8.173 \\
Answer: 0.04 mag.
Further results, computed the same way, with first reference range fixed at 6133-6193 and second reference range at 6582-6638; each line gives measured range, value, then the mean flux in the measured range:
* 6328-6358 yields 0.05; 8.41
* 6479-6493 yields 0.09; 8.15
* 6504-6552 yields 0.08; 8.29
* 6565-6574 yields 0.06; 8.51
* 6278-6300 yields 0.03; 8.46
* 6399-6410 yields 0.00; 8.86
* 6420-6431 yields 0.07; 8.28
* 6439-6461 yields 0.01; 8.77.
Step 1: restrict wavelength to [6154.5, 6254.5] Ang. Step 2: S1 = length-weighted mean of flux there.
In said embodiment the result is 8.59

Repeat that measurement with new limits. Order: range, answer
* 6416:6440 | 8.48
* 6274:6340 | 8.47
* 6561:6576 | 8.55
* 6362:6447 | 8.79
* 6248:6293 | 8.42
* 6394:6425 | 8.8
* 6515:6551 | 8.31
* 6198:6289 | 8.46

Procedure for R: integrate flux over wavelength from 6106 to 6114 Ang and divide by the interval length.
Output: 8.83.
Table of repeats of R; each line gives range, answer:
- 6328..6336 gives 8.58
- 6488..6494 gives 8.61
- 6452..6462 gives 8.82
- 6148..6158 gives 8.43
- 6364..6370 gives 9.3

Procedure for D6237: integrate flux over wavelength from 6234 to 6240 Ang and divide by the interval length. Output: 8.55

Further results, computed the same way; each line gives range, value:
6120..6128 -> 8.71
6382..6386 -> 8.51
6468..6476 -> 8.36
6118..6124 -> 8.98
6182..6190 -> 8.9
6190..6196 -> 8.6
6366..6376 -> 9.07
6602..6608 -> 8.8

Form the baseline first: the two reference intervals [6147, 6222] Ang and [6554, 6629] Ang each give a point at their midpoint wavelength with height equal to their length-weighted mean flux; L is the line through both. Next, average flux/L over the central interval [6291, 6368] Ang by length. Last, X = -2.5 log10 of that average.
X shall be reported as 0.02 mag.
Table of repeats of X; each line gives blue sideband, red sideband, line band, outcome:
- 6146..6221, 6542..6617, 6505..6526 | 0.078 mag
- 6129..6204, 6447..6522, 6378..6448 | -0.023 mag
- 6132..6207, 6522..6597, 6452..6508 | -0.003 mag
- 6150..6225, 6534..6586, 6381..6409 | -0.036 mag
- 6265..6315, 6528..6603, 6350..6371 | -0.053 mag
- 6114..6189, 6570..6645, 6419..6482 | 0.037 mag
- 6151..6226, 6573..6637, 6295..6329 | 0.014 mag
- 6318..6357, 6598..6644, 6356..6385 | -0.025 mag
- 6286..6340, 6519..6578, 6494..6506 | -0.116 mag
